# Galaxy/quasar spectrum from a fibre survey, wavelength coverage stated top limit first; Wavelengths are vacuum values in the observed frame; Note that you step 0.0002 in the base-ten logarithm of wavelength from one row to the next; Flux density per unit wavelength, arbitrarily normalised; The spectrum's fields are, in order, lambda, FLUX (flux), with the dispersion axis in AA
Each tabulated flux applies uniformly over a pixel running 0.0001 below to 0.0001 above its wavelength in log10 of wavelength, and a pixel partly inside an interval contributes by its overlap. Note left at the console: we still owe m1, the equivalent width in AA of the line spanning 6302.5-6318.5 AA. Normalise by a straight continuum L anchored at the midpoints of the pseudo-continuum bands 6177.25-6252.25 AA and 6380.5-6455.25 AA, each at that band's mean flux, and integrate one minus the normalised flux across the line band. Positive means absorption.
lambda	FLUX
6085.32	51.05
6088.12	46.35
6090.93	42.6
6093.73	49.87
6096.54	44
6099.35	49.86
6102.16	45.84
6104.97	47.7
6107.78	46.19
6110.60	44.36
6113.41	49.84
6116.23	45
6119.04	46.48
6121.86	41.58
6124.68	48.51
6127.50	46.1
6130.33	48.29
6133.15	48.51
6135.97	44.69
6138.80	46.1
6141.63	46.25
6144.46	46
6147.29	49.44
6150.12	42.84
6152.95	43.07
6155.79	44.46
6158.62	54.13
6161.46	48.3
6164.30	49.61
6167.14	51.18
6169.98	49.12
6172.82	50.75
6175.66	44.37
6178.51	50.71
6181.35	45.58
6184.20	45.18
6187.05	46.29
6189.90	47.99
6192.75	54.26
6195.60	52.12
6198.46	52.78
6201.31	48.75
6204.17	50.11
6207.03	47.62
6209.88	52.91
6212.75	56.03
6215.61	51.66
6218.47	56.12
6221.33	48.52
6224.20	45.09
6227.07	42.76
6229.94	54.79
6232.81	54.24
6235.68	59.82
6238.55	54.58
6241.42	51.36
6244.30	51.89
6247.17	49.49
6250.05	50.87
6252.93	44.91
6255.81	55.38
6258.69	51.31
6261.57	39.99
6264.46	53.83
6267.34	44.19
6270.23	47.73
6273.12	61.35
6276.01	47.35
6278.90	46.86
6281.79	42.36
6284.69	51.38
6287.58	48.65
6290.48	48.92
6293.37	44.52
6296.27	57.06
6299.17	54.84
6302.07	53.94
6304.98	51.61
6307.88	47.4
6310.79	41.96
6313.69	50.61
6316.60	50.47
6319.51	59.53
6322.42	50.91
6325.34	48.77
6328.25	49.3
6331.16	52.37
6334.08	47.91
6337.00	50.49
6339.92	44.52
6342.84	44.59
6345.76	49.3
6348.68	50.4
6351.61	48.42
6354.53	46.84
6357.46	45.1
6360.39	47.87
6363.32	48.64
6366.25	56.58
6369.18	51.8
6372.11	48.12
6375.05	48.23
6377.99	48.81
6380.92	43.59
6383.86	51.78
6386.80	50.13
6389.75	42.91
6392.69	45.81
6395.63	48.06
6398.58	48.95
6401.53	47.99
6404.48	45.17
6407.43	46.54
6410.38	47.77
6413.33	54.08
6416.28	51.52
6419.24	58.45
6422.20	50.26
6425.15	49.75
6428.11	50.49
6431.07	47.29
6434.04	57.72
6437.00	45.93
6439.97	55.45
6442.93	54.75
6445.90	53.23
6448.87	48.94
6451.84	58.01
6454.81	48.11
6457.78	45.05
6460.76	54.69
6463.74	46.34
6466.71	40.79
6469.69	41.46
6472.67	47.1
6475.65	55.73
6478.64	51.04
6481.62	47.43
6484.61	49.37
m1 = 0.5 AA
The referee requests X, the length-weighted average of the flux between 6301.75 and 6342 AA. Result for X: 49.8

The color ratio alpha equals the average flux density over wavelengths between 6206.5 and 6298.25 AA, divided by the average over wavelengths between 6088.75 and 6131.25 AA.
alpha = 1.09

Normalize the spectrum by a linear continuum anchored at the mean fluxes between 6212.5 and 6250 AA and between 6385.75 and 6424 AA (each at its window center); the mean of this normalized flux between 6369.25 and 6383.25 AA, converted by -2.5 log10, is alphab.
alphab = 0.04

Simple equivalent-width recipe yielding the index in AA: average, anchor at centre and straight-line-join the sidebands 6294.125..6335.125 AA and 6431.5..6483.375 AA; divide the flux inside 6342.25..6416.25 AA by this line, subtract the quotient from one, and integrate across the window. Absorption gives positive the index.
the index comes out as 3.2 AA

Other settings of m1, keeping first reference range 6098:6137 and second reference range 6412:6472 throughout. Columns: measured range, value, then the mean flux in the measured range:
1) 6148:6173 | -0.5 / 48.1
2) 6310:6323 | -0.6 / 51.2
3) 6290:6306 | -1.0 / 52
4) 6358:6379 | -0.1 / 49.8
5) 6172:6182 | -0.1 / 47.9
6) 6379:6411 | 1.8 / 47.2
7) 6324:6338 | -0.2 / 49.8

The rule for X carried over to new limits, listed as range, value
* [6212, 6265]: 51.1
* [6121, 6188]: 47.2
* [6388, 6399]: 46.3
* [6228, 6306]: 50.8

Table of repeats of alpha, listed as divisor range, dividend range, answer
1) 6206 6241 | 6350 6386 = 0.94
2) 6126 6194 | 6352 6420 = 1.02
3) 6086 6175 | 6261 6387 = 1.05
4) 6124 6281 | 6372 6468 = 1.00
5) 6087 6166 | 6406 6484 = 1.08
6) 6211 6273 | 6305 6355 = 0.97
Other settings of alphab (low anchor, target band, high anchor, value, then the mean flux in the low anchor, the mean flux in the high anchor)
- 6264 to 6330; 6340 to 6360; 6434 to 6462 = 0.077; 50.1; 51.9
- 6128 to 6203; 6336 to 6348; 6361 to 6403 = 0.028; 48.1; 48.7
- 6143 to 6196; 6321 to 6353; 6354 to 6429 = 0.001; 48.1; 49.1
